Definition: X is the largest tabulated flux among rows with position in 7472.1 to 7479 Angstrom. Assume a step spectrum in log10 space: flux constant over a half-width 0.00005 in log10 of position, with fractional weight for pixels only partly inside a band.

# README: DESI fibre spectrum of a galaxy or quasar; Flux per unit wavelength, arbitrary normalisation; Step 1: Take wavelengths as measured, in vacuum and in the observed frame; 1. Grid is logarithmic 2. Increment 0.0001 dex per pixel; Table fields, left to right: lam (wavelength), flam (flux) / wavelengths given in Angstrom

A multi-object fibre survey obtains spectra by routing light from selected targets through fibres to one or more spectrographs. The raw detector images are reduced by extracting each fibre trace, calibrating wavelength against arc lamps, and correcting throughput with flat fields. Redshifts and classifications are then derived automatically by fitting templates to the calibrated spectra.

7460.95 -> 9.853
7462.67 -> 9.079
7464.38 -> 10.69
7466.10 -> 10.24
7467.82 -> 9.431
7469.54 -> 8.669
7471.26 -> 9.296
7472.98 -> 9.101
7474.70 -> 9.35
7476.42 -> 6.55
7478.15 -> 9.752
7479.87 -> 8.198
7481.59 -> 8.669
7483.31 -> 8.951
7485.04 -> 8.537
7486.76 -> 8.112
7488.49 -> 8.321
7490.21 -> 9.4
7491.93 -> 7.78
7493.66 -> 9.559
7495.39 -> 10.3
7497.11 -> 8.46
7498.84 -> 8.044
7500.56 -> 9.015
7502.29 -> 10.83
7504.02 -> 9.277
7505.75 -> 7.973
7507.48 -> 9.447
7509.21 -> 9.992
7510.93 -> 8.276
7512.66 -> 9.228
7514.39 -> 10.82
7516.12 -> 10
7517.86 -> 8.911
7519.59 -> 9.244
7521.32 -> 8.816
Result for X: 9.752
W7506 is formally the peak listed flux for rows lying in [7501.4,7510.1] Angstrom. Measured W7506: 10.83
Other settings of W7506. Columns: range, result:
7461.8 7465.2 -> 10.69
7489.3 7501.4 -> 10.3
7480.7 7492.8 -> 9.4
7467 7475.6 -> 9.431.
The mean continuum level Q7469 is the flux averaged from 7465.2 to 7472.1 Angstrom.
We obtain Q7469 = 9.41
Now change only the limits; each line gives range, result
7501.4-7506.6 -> 9.35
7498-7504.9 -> 9.29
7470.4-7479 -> 8.8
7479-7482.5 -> 8.46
